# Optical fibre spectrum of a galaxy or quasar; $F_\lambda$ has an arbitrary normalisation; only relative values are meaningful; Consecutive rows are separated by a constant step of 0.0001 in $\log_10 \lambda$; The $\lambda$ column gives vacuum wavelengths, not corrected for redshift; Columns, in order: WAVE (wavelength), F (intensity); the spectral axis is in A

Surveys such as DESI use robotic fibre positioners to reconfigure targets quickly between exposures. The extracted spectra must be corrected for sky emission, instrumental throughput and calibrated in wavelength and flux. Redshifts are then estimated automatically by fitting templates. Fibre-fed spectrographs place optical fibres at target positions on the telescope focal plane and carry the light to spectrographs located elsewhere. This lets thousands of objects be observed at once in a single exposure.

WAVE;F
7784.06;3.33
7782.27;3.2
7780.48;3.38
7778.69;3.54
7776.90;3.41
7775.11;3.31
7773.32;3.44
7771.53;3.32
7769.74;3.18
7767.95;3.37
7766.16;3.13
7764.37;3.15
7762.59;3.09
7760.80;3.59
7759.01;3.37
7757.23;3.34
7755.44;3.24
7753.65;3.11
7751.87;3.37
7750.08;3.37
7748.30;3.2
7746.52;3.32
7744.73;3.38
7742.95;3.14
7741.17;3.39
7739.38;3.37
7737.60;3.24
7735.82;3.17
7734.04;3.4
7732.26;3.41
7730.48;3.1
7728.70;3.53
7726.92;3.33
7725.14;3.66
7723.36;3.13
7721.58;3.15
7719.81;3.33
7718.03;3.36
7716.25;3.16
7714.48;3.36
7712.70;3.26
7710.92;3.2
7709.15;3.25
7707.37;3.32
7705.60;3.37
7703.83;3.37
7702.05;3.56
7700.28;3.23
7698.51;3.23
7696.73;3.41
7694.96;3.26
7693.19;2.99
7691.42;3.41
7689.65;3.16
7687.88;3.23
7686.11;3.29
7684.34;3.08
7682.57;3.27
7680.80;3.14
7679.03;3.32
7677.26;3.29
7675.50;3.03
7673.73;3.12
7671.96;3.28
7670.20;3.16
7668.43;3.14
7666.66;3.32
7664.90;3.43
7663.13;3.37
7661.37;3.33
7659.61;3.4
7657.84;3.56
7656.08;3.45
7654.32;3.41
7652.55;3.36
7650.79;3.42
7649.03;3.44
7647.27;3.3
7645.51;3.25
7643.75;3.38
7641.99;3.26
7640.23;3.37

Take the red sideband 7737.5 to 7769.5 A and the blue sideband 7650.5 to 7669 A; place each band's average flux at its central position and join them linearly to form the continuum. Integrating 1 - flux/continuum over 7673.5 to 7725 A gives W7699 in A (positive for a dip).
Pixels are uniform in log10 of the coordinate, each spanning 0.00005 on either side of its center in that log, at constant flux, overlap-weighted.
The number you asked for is 1.28 A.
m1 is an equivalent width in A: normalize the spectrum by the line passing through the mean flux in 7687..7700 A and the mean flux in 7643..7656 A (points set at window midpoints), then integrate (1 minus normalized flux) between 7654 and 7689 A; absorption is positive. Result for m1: 0.3 A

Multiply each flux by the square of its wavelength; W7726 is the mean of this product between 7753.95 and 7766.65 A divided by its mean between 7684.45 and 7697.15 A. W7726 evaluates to 1.0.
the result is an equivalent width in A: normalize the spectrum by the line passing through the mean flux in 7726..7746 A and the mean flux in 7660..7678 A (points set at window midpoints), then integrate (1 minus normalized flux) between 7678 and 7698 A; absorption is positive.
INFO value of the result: 0.2 A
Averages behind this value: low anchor 3.25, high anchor 3.31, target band 3.23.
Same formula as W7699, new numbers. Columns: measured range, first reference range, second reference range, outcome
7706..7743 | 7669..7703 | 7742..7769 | -0.5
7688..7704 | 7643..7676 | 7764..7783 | 0.2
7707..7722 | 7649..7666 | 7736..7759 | 0.3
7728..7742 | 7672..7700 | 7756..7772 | -0.3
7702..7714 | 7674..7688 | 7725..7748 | -0.2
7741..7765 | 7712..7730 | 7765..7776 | 0.1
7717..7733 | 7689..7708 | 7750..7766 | -0.2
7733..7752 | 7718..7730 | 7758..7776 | 0.1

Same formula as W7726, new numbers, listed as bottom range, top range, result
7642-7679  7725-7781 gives 1.02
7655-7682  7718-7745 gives 1.02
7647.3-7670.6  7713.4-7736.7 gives 1.00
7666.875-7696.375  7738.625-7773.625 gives 1.05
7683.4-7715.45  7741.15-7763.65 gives 1.02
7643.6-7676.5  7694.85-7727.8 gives 1.01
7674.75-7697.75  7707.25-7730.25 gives 1.03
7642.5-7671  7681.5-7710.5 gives 0.99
